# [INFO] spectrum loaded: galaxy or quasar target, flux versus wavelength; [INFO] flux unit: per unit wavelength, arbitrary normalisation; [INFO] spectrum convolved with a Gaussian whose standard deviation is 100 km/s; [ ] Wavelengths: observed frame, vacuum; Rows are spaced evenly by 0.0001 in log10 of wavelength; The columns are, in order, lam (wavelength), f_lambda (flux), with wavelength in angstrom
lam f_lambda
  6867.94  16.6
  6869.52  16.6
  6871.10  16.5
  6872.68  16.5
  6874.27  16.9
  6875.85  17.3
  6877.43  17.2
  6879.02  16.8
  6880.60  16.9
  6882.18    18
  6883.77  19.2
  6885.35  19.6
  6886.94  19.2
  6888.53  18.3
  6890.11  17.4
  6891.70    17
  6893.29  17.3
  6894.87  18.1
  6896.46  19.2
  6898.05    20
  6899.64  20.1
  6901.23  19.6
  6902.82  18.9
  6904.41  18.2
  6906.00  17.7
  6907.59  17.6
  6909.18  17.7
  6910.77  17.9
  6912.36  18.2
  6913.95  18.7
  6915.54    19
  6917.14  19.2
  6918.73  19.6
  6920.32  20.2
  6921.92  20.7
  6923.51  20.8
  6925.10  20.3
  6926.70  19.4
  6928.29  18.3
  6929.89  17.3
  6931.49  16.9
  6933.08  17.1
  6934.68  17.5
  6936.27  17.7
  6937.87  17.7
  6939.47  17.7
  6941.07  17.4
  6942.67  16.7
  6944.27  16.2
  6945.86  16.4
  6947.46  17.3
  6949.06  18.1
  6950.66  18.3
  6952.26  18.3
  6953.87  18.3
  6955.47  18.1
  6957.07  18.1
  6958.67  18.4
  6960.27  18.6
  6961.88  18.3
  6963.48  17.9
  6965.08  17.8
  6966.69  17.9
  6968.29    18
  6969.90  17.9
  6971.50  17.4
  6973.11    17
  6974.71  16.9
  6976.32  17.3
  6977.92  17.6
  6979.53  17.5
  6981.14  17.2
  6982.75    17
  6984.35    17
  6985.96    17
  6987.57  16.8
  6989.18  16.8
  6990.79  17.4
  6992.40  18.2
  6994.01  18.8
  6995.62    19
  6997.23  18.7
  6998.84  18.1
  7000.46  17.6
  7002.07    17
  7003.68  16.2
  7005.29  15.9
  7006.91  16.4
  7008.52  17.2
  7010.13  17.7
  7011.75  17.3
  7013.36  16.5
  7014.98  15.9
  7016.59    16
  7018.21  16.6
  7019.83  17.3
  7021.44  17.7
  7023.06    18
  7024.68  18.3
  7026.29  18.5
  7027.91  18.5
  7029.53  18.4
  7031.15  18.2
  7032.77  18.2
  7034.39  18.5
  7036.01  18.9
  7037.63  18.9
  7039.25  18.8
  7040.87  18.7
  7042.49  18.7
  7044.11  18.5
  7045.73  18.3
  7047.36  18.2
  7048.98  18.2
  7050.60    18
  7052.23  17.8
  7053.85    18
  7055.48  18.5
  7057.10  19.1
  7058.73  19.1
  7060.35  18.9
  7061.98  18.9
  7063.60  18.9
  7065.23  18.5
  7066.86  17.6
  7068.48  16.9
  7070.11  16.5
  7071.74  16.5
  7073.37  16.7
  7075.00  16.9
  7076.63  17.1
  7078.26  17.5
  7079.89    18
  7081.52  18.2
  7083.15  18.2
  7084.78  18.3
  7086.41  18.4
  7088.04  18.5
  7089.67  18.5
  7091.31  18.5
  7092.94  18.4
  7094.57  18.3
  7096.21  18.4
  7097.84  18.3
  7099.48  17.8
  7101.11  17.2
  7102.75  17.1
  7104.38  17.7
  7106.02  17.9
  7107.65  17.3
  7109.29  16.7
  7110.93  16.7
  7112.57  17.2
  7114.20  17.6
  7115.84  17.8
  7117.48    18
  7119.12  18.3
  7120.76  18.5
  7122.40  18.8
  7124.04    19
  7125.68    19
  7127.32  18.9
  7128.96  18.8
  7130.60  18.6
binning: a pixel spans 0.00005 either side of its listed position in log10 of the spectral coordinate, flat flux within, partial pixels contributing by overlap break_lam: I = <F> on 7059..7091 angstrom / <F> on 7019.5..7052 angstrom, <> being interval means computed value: 1.0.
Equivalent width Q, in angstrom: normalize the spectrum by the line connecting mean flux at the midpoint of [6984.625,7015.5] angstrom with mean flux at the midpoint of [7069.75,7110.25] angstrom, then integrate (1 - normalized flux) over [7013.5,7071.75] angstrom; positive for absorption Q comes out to -1.9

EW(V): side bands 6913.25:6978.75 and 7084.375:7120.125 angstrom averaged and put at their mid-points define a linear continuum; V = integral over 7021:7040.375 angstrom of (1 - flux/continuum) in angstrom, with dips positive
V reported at -0.5 angstrom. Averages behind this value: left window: 18.1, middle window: 18.4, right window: 17.9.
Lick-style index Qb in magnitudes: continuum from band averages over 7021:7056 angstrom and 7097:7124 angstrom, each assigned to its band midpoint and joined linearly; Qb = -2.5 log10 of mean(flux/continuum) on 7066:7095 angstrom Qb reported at 0.02 mag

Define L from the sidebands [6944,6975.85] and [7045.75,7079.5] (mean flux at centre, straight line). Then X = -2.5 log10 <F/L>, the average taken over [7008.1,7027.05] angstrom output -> 0.04 mag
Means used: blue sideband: 17.8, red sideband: 17.9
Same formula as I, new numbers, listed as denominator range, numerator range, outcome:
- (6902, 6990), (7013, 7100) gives 1.00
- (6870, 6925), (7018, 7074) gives 0.99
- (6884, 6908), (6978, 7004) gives 0.94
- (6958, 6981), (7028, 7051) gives 1.04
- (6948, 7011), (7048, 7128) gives 1.02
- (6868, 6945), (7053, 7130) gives 0.99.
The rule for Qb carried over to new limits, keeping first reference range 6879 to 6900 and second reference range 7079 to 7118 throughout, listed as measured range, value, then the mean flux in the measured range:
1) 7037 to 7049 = -0.03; 18.6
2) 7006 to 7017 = 0.08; 16.7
